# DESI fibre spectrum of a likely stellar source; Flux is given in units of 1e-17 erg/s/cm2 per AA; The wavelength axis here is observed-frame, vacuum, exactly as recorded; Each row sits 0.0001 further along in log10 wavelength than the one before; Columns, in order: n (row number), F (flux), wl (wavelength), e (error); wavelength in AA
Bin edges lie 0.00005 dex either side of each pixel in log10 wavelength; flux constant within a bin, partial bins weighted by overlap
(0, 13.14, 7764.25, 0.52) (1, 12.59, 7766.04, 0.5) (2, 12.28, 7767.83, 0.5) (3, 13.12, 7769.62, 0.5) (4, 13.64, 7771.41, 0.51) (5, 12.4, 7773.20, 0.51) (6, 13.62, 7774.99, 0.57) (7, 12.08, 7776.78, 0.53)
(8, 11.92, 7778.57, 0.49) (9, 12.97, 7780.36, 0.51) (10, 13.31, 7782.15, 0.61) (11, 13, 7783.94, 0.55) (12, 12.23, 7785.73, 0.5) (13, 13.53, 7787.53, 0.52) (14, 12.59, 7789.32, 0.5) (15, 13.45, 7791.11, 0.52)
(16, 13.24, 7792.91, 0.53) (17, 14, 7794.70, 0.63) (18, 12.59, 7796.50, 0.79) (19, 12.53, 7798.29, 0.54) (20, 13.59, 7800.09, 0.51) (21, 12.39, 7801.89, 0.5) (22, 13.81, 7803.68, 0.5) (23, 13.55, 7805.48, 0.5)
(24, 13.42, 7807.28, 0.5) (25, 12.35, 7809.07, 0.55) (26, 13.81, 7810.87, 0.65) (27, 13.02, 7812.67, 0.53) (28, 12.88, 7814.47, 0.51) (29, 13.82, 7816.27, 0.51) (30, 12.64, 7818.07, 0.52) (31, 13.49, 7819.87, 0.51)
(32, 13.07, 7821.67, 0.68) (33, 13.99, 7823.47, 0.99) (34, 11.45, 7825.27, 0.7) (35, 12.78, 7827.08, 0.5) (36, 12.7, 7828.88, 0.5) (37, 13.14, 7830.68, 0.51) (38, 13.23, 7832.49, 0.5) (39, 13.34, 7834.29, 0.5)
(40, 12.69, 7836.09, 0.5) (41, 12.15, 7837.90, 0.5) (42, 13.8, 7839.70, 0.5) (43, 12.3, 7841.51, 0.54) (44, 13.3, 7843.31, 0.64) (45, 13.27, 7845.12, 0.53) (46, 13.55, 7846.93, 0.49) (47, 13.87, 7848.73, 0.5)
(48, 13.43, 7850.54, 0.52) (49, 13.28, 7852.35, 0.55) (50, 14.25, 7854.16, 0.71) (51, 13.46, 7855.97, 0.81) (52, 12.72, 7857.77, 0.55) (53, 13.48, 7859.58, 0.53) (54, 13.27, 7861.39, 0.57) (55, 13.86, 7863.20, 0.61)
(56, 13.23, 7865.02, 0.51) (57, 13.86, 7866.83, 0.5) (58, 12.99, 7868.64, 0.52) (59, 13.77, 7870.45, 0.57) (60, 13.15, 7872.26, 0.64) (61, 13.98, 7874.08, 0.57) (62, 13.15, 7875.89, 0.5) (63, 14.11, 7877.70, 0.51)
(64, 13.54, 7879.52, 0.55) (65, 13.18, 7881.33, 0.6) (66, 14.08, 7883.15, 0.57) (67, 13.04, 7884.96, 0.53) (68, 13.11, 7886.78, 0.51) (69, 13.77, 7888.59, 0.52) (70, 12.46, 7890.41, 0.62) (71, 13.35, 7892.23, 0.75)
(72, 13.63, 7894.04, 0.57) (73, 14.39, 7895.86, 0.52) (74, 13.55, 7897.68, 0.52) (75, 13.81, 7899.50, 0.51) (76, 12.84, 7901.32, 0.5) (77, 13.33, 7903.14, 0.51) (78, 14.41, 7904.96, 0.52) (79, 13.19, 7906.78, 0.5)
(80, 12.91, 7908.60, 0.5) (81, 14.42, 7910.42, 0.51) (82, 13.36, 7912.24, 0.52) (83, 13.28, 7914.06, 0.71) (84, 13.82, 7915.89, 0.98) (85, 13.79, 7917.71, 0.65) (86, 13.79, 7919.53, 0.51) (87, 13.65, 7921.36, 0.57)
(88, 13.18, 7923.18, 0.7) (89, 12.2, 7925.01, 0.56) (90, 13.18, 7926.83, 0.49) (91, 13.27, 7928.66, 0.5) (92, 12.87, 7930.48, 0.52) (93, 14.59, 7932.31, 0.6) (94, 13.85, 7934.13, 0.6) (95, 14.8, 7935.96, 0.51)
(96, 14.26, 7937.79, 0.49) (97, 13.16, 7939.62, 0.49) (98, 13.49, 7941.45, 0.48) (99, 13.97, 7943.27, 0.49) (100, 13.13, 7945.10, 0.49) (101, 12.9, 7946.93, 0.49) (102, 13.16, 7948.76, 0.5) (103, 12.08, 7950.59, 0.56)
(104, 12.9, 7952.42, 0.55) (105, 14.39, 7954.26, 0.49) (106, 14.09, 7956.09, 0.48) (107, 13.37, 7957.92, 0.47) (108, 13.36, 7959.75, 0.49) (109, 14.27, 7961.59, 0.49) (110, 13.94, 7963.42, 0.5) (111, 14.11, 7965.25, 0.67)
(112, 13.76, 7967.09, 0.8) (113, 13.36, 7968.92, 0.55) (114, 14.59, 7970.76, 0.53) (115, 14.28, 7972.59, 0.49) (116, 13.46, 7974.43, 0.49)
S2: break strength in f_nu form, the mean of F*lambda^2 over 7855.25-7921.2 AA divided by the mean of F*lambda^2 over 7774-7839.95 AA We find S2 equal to 1.06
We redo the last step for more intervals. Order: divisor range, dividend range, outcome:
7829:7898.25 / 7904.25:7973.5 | 1.04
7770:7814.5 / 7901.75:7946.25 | 1.08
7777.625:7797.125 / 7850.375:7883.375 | 1.06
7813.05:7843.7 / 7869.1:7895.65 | 1.05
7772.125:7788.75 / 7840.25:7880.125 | 1.07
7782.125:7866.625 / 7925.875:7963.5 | 1.06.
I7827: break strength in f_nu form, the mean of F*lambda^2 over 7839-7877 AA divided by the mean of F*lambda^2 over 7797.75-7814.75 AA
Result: 1.03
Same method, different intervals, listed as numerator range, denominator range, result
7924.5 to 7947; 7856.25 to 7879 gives 1.02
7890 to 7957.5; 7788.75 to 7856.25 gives 1.05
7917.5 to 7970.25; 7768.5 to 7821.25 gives 1.08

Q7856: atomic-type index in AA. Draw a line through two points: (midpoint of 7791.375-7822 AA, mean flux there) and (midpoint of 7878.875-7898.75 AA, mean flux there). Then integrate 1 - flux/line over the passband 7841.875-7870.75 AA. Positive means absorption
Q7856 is -0.2 AA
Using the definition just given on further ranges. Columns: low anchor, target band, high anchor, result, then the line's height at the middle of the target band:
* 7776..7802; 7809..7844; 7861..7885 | 0.48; 13.2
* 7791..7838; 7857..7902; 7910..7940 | -0.22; 13.4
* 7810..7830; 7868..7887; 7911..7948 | -0.25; 13.3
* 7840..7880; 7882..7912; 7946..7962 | -0.22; 13.4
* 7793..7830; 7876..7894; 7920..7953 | -0.19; 13.3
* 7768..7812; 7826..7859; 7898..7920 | 0.25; 13.3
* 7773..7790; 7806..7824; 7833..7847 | -0.44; 12.9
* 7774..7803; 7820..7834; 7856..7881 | 0.25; 13.2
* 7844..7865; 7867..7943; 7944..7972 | -0.08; 13.5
